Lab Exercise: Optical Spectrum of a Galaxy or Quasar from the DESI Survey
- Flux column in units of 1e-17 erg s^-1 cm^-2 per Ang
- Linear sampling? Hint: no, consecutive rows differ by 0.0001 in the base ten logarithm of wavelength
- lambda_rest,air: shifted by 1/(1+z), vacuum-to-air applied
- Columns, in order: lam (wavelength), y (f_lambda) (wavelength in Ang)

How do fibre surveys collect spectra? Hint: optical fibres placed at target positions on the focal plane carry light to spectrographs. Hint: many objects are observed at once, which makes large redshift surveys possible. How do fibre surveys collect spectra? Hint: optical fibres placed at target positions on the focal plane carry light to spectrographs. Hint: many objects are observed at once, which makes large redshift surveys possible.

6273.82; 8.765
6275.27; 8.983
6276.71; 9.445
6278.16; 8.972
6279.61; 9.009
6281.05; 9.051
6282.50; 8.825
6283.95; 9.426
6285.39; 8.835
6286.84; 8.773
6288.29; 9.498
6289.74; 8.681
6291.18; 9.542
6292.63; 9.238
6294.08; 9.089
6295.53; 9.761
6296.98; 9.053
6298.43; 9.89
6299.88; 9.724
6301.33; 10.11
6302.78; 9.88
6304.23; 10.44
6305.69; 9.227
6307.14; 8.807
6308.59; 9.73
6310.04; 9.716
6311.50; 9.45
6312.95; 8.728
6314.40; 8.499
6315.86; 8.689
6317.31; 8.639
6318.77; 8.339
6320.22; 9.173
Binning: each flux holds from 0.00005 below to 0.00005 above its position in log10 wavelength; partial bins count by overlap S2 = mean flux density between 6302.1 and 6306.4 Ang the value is 9.84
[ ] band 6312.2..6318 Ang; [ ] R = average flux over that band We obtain 8.65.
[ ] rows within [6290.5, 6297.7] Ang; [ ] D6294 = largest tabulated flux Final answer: 9.761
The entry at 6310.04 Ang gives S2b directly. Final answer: 9.716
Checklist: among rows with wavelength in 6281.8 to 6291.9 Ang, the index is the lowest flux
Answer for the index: 8.681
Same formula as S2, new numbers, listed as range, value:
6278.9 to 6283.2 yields 8.97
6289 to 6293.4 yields 9.16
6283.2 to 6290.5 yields 9.05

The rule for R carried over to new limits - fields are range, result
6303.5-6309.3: 9.55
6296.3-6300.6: 9.56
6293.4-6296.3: 9.42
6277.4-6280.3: 8.97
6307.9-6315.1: 9.23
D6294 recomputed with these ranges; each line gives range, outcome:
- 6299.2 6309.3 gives 10.44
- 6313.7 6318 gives 8.689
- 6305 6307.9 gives 9.227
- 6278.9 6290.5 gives 9.498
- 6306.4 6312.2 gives 9.73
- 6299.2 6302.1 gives 10.11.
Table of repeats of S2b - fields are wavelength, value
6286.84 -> 8.773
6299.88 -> 9.724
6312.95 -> 8.728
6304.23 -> 10.44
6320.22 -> 9.173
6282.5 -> 8.825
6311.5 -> 9.45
